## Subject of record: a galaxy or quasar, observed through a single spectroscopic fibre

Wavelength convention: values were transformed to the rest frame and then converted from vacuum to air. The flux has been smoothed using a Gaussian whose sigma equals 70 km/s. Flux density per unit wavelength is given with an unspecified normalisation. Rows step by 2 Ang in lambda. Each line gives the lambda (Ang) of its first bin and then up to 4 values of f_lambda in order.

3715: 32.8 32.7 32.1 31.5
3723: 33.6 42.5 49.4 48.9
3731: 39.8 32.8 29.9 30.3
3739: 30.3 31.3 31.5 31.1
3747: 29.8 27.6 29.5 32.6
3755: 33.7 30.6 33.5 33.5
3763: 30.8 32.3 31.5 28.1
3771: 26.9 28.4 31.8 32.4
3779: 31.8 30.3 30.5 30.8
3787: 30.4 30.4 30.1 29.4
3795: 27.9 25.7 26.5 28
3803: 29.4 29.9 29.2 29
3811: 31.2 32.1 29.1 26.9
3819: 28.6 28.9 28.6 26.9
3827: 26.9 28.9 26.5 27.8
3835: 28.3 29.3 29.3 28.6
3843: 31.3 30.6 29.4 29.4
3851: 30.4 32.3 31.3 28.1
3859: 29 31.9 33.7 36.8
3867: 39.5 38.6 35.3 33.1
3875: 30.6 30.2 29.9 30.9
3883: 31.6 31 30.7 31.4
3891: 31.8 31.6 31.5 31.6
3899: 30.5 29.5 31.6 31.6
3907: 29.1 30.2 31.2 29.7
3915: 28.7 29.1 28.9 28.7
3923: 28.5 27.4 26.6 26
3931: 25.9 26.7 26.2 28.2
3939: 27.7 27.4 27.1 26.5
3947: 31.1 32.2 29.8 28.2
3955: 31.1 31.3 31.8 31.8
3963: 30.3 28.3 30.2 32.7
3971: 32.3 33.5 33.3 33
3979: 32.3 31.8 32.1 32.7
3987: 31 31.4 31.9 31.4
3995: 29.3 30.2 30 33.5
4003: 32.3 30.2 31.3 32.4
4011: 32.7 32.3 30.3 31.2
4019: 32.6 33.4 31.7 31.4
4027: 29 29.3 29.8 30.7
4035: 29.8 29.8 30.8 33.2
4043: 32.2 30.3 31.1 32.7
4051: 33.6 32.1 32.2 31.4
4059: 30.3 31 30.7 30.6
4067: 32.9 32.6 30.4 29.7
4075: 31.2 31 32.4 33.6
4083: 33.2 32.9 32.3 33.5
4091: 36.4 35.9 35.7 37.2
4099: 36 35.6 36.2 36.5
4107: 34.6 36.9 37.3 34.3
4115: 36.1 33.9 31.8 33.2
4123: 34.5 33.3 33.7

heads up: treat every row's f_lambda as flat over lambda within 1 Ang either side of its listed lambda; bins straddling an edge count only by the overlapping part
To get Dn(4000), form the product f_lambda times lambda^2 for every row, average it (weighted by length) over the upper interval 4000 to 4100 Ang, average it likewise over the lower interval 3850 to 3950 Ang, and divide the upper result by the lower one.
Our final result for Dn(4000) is 1.1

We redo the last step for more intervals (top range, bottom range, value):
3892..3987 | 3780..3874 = 1.05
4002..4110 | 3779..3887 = 1.20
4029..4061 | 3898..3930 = 1.14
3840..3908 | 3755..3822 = 1.10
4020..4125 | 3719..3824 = 1.22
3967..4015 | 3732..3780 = 1.16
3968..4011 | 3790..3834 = 1.22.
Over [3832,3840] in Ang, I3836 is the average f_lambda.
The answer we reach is 28.7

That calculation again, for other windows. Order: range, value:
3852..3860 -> 30.2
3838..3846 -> 30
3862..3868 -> 36.7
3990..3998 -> 30.7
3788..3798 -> 28.7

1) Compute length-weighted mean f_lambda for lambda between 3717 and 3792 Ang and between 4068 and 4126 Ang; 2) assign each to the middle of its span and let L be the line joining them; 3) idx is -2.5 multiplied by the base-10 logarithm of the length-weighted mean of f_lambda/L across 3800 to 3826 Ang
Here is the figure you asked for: 0.13 mag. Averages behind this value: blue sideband 32.5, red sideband 34.1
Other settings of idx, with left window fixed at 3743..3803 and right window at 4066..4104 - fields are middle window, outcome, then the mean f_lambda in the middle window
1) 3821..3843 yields 0.09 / 28.3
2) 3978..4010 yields 0.04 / 31.5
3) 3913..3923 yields 0.10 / 28.9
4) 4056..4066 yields 0.09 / 30.8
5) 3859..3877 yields -0.10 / 34.3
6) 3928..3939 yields 0.20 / 26.7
